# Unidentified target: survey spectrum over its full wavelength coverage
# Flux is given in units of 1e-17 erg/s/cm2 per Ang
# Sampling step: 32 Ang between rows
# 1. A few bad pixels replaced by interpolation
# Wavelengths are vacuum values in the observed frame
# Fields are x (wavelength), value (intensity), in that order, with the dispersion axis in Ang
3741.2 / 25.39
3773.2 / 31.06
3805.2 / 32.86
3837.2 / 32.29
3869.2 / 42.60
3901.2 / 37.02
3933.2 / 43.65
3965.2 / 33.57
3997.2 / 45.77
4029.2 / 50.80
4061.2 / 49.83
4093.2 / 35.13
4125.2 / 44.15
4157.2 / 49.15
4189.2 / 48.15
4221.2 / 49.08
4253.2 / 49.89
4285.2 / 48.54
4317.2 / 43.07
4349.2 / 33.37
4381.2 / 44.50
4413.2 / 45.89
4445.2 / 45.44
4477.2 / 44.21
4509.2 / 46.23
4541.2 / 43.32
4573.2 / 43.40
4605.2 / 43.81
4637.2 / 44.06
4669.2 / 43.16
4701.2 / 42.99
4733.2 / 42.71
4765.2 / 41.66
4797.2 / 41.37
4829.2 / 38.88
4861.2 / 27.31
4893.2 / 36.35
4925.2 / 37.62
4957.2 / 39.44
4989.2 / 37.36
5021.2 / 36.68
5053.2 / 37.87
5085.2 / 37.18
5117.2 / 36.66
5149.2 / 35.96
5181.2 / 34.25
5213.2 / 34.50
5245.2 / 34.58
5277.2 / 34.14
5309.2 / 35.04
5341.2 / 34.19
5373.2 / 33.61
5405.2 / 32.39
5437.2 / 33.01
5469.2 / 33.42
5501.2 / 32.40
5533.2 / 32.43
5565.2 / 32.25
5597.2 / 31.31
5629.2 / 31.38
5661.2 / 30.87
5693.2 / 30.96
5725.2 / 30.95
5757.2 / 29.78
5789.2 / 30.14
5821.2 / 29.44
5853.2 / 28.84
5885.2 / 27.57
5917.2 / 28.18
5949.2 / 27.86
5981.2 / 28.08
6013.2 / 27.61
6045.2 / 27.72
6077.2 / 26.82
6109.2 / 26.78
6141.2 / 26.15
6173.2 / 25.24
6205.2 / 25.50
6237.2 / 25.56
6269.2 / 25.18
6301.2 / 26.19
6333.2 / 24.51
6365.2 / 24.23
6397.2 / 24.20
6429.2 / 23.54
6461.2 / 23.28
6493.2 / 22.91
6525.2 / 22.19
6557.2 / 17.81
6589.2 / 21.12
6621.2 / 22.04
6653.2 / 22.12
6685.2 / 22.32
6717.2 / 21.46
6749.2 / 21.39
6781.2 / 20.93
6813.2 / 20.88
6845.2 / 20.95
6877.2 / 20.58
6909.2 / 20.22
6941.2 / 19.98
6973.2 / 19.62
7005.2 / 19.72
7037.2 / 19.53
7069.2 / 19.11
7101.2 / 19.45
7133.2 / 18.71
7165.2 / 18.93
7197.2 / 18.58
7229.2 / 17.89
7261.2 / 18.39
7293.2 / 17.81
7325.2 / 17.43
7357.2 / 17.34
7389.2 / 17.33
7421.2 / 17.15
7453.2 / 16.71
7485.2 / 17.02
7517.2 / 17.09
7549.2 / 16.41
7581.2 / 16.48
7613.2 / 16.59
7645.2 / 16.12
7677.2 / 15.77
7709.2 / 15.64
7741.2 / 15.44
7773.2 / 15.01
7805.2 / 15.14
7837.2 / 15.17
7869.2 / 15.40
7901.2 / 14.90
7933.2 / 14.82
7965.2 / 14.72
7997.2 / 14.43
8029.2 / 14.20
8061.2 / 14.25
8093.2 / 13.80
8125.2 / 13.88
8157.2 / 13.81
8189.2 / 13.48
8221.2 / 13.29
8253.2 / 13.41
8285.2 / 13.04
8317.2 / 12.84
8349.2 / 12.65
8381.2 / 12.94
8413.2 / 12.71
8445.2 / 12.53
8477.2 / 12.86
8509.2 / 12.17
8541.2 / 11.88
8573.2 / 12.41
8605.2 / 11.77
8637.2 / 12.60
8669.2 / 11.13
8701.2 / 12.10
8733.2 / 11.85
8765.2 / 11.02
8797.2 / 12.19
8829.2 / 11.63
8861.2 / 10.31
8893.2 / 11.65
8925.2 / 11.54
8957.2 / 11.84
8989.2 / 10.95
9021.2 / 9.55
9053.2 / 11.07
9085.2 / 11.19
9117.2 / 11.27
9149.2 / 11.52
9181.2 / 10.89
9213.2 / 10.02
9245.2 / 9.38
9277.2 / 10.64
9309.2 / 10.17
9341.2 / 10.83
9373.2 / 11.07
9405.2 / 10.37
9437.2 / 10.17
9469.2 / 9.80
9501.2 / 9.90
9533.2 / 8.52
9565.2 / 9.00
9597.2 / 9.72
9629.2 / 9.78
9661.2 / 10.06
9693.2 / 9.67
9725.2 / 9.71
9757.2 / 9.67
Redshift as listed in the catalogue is 0.000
